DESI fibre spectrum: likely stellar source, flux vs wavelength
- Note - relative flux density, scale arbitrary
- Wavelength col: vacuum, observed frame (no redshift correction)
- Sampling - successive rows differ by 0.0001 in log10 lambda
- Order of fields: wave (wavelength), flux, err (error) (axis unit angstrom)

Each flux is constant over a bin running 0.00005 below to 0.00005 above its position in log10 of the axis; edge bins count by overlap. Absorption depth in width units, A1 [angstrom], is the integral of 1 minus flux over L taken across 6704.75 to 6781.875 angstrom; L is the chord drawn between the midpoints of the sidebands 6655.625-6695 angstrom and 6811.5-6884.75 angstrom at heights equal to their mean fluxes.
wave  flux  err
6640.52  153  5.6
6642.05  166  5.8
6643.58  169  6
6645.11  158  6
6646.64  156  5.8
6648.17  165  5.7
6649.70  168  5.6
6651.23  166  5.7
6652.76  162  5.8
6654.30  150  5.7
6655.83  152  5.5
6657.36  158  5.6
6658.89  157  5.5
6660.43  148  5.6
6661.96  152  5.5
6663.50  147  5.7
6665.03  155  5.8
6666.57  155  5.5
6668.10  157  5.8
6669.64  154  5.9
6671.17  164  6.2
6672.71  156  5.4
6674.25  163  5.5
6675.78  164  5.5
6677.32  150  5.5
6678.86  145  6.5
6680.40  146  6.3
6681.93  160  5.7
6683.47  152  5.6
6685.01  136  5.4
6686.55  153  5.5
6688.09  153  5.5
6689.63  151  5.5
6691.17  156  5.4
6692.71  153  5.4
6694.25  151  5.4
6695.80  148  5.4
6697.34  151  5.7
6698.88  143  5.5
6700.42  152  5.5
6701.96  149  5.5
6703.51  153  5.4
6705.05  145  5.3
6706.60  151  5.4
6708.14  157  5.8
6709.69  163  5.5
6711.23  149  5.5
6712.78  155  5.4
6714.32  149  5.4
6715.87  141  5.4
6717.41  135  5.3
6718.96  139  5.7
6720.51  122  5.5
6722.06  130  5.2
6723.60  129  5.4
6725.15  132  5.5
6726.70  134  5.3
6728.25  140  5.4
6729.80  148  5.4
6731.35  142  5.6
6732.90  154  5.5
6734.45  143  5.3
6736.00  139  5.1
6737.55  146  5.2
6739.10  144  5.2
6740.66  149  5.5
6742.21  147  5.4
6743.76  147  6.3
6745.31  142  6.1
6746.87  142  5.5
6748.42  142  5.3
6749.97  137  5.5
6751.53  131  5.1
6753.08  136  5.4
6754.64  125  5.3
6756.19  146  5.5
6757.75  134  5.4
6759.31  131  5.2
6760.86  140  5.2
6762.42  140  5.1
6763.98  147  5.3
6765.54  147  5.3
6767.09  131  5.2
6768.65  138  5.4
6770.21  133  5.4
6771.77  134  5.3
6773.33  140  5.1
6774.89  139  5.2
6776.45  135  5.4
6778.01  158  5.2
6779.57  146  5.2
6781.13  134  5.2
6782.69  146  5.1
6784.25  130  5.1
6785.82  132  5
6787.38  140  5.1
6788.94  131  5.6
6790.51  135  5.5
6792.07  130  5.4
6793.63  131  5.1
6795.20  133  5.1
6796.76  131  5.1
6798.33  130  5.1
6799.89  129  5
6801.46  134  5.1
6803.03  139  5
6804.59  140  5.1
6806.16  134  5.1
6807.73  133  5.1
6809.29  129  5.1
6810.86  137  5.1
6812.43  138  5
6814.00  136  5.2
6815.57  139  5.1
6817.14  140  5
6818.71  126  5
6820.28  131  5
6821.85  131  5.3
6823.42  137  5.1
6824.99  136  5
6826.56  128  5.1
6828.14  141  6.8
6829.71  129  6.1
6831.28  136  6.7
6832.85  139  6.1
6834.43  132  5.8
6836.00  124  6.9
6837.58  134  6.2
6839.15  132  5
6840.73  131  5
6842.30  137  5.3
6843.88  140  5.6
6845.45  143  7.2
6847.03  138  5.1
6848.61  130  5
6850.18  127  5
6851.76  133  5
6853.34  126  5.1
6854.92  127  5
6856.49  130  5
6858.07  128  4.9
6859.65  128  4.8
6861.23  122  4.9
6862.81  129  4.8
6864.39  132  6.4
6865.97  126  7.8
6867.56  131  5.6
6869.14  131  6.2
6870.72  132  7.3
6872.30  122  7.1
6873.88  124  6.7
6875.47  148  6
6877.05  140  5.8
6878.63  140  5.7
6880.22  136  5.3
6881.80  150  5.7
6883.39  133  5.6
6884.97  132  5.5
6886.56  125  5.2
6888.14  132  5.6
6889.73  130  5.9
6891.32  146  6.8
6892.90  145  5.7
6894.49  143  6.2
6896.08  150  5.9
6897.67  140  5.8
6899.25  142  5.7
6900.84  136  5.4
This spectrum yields 2.3 angstrom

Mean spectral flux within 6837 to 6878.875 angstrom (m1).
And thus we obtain 132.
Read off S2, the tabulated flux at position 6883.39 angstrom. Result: 133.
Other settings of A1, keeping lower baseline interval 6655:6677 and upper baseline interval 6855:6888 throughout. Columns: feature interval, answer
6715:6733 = 1.5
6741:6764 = 1.0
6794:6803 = 0.5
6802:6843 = 1.0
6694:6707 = 0.2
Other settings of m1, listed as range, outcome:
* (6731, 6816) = 138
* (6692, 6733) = 145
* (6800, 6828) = 135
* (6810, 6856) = 134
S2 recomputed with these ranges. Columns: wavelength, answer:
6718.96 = 139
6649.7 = 168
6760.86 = 140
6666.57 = 155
